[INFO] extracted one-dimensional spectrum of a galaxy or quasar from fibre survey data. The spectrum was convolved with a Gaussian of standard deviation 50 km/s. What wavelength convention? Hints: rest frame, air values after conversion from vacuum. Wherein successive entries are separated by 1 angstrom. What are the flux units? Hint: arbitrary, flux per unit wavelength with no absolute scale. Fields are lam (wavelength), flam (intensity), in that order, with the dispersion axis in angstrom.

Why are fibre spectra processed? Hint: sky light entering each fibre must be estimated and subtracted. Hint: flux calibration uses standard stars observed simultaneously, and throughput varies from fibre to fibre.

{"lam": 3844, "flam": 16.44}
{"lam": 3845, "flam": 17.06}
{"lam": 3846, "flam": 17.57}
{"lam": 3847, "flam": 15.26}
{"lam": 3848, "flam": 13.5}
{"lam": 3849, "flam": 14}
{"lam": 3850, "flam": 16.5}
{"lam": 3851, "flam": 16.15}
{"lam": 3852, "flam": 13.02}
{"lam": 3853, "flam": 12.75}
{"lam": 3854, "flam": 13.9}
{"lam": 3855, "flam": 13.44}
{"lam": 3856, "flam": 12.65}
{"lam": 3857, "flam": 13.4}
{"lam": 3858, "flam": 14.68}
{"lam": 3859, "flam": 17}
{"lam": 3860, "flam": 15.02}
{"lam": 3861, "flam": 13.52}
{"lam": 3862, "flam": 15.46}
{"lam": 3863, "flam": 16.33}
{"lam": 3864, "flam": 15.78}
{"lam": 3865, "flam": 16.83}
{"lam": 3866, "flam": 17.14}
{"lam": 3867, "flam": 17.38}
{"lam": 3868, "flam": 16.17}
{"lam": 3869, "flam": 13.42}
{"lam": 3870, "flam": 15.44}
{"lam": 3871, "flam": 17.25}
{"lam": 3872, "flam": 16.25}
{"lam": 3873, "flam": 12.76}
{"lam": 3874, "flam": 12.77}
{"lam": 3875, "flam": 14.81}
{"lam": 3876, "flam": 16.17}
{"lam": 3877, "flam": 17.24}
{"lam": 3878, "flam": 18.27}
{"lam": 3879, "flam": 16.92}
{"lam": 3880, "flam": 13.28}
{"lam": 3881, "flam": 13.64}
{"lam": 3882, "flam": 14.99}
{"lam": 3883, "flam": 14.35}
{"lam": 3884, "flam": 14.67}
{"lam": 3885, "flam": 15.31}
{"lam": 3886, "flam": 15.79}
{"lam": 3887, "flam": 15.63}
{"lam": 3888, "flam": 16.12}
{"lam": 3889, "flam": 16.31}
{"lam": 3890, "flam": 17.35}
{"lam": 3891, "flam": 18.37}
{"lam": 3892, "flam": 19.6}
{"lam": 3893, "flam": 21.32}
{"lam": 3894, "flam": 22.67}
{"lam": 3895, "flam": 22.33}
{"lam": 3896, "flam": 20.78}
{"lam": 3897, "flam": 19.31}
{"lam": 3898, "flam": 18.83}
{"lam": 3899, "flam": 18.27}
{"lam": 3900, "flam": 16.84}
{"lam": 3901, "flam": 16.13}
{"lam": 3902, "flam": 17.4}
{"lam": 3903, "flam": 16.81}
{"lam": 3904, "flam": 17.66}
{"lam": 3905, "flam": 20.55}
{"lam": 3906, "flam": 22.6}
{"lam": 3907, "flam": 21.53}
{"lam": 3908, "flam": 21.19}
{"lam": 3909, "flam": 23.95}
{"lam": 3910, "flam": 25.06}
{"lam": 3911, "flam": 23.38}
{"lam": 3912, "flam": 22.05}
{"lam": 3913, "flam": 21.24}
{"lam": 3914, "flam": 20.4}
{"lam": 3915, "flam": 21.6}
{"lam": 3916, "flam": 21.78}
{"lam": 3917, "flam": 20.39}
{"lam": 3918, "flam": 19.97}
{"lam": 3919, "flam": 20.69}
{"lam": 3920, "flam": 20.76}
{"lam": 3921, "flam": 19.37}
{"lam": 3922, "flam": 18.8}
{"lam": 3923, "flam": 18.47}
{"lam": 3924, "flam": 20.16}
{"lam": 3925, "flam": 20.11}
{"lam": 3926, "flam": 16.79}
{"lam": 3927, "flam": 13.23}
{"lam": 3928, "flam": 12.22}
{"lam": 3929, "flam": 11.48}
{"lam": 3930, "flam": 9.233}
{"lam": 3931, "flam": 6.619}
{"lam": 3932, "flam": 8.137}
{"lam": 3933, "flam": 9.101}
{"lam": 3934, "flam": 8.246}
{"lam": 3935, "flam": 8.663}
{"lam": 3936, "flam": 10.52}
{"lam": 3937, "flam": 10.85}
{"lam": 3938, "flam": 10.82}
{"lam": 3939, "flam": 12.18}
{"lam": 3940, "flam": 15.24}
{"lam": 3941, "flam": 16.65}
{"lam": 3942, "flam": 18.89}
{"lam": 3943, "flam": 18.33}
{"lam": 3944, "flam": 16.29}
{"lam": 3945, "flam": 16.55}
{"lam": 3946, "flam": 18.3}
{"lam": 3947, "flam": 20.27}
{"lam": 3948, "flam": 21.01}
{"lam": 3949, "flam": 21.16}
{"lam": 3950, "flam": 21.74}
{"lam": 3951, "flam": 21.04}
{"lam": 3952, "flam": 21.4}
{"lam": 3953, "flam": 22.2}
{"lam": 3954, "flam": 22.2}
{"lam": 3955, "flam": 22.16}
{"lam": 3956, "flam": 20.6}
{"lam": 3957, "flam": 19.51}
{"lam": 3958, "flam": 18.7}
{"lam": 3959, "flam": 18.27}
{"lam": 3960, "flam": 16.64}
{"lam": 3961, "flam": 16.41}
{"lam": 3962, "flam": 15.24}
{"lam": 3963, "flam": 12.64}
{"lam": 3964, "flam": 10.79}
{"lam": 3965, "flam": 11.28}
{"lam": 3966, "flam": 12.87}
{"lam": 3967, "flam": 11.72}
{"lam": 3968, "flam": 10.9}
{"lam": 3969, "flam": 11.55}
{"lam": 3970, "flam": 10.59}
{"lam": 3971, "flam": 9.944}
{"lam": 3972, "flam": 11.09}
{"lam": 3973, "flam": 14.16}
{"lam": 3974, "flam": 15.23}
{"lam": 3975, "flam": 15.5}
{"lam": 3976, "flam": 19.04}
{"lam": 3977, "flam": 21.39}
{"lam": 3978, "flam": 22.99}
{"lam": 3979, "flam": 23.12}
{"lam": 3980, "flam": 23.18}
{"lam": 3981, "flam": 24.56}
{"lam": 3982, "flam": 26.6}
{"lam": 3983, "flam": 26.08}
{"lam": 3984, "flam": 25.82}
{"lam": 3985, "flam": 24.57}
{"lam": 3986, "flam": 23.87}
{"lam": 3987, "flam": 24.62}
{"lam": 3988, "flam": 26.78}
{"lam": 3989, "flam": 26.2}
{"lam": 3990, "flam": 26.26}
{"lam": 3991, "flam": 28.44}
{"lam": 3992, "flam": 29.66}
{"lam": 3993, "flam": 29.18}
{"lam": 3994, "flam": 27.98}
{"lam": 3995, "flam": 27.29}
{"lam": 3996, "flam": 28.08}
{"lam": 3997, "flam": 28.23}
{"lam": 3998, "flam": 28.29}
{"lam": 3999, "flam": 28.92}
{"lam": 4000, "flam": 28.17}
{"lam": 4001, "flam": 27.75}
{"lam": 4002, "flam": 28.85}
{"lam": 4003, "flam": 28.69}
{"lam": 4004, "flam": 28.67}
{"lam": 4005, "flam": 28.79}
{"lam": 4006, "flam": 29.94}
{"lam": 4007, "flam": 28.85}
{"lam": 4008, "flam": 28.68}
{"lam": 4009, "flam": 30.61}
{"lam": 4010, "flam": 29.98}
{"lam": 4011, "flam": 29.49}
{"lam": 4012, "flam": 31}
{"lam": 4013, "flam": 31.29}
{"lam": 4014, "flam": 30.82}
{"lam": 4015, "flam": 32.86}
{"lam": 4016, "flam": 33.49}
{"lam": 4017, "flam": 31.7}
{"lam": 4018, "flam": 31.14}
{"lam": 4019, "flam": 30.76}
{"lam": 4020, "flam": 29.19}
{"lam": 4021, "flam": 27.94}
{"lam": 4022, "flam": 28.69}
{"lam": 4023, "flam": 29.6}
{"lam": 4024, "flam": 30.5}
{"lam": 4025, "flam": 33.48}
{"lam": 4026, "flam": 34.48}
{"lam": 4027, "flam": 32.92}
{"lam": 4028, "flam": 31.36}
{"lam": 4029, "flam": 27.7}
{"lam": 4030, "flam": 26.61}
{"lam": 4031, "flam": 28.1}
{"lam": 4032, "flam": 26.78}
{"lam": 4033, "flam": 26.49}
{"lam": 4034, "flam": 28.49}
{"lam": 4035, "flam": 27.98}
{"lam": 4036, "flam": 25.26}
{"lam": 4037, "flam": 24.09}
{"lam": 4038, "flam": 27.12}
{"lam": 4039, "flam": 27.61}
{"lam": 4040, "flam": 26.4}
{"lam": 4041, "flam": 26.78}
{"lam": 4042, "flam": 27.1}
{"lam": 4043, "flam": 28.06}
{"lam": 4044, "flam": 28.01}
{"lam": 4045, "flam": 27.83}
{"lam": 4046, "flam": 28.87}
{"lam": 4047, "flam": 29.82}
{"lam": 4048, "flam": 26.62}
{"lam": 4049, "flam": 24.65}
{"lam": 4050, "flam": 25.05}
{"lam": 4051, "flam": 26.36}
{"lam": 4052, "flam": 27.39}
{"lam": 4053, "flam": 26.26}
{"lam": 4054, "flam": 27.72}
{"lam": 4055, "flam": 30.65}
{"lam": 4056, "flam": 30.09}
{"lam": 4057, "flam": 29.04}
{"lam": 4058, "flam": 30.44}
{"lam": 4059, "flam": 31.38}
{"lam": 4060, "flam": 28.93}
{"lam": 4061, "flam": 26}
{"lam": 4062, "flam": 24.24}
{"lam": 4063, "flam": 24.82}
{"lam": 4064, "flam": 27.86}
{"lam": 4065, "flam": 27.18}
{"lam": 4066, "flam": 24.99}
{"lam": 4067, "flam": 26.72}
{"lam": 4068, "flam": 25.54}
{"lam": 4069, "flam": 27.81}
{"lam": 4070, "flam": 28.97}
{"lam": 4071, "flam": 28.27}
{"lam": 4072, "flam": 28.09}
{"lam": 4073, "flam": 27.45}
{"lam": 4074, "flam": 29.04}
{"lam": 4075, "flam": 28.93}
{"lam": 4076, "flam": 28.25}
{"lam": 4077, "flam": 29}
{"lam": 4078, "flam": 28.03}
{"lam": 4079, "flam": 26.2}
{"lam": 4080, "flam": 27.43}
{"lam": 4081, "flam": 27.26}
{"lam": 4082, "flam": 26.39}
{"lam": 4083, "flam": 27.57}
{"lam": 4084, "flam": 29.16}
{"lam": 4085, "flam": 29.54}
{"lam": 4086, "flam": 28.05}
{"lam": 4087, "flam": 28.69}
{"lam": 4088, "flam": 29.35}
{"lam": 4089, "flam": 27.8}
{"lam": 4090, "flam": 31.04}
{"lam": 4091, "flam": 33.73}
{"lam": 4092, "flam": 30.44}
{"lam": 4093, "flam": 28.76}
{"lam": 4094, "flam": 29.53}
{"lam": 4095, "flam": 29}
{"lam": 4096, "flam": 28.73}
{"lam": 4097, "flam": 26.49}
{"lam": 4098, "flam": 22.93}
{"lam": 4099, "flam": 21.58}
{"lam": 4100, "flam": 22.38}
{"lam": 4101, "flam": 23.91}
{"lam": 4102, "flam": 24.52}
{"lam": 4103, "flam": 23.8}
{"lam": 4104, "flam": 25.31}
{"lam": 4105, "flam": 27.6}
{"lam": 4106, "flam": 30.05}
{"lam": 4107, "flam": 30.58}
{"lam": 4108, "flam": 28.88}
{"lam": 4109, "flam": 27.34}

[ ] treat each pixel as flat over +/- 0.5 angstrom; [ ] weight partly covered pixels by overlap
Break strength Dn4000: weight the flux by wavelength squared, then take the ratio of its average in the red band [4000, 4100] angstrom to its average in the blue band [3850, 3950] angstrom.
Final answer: 1.8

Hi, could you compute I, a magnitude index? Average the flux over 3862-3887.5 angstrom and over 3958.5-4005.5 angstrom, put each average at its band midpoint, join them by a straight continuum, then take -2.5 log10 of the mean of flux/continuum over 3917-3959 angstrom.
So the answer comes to 0.15 mag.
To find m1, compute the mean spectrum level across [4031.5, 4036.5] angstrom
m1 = 27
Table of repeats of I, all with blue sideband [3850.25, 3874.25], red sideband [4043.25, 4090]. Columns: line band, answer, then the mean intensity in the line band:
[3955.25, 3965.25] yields 0.28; 16.3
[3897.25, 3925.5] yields -0.12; 20.2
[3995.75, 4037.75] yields -0.19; 29.4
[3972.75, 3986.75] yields 0.02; 22.1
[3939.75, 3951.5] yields 0.08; 18.9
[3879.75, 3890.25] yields 0.08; 15.2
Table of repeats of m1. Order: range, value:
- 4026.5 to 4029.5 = 30.7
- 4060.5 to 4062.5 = 25.1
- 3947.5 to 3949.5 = 21.1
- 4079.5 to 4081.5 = 27.3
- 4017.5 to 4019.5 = 31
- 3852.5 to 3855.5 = 13.4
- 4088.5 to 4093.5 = 30.4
